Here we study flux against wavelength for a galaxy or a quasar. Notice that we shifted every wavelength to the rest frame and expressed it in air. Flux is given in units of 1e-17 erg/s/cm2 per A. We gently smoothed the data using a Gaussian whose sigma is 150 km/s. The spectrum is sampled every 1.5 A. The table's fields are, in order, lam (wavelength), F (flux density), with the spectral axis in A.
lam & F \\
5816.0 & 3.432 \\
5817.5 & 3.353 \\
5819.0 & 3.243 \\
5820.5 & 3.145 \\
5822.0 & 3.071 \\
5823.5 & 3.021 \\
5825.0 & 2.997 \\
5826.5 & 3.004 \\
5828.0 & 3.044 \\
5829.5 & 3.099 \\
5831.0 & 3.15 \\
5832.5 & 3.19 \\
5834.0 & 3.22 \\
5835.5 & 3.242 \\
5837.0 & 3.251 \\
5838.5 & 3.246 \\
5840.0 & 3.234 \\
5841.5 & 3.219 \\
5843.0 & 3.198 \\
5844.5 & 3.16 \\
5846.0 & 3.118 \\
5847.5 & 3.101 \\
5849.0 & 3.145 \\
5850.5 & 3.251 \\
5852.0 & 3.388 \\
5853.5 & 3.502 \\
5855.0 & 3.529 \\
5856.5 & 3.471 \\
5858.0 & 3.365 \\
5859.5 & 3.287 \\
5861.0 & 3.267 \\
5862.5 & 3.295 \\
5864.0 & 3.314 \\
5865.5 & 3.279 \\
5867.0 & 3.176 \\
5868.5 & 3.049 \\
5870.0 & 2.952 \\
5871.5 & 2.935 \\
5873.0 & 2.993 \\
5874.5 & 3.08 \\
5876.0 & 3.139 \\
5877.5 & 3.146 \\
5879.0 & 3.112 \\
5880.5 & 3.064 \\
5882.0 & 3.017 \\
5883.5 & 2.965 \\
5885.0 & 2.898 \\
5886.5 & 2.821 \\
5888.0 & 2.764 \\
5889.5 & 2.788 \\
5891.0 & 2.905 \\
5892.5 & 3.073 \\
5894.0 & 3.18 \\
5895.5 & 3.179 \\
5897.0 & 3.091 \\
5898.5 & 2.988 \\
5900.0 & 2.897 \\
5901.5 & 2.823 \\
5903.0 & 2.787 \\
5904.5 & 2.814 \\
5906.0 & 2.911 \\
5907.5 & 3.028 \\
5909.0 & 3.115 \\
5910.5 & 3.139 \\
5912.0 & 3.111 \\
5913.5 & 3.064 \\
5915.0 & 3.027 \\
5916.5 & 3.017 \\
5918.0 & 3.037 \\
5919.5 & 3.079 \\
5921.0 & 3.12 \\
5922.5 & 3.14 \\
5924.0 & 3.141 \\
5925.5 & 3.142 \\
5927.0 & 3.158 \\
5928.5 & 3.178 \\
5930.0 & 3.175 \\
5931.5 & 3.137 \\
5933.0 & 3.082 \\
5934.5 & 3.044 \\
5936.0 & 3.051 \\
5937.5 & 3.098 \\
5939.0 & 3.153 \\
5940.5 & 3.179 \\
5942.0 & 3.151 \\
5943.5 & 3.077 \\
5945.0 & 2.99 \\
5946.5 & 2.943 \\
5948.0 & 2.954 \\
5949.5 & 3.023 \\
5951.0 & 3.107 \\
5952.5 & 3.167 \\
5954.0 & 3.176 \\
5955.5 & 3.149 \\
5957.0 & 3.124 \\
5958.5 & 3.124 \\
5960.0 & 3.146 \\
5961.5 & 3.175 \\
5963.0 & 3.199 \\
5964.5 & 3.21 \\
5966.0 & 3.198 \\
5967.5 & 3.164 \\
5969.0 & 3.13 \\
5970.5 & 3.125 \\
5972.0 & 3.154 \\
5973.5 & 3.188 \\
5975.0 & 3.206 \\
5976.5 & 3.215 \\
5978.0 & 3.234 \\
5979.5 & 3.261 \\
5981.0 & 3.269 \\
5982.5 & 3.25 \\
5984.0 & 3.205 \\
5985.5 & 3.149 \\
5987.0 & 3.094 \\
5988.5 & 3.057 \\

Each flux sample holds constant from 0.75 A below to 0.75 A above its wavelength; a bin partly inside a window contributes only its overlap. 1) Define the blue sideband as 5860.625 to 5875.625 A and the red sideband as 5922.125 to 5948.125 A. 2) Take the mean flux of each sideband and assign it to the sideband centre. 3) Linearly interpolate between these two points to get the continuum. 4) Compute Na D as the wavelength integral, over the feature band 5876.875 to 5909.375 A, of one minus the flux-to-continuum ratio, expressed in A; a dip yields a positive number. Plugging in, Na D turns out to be 1.6 A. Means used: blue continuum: 3.13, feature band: 2.97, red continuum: 3.1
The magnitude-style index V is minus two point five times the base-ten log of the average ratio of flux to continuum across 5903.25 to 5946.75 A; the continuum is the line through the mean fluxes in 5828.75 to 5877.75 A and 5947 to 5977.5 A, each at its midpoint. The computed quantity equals 0.03 mag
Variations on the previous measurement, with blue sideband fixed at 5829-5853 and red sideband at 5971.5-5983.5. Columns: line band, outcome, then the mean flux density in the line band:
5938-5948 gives 0.050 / 3.07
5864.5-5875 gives 0.047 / 3.07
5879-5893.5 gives 0.097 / 2.94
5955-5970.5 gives 0.021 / 3.16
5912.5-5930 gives 0.039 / 3.1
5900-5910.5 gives 0.101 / 2.93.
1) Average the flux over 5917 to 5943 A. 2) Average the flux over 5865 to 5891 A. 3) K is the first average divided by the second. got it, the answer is 1.0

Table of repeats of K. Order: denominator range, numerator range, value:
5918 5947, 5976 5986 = 1.04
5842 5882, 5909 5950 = 0.97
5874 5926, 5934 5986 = 1.04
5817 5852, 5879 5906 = 0.93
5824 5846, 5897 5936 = 0.96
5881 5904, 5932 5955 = 1.05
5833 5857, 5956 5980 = 0.97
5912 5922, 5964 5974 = 1.03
